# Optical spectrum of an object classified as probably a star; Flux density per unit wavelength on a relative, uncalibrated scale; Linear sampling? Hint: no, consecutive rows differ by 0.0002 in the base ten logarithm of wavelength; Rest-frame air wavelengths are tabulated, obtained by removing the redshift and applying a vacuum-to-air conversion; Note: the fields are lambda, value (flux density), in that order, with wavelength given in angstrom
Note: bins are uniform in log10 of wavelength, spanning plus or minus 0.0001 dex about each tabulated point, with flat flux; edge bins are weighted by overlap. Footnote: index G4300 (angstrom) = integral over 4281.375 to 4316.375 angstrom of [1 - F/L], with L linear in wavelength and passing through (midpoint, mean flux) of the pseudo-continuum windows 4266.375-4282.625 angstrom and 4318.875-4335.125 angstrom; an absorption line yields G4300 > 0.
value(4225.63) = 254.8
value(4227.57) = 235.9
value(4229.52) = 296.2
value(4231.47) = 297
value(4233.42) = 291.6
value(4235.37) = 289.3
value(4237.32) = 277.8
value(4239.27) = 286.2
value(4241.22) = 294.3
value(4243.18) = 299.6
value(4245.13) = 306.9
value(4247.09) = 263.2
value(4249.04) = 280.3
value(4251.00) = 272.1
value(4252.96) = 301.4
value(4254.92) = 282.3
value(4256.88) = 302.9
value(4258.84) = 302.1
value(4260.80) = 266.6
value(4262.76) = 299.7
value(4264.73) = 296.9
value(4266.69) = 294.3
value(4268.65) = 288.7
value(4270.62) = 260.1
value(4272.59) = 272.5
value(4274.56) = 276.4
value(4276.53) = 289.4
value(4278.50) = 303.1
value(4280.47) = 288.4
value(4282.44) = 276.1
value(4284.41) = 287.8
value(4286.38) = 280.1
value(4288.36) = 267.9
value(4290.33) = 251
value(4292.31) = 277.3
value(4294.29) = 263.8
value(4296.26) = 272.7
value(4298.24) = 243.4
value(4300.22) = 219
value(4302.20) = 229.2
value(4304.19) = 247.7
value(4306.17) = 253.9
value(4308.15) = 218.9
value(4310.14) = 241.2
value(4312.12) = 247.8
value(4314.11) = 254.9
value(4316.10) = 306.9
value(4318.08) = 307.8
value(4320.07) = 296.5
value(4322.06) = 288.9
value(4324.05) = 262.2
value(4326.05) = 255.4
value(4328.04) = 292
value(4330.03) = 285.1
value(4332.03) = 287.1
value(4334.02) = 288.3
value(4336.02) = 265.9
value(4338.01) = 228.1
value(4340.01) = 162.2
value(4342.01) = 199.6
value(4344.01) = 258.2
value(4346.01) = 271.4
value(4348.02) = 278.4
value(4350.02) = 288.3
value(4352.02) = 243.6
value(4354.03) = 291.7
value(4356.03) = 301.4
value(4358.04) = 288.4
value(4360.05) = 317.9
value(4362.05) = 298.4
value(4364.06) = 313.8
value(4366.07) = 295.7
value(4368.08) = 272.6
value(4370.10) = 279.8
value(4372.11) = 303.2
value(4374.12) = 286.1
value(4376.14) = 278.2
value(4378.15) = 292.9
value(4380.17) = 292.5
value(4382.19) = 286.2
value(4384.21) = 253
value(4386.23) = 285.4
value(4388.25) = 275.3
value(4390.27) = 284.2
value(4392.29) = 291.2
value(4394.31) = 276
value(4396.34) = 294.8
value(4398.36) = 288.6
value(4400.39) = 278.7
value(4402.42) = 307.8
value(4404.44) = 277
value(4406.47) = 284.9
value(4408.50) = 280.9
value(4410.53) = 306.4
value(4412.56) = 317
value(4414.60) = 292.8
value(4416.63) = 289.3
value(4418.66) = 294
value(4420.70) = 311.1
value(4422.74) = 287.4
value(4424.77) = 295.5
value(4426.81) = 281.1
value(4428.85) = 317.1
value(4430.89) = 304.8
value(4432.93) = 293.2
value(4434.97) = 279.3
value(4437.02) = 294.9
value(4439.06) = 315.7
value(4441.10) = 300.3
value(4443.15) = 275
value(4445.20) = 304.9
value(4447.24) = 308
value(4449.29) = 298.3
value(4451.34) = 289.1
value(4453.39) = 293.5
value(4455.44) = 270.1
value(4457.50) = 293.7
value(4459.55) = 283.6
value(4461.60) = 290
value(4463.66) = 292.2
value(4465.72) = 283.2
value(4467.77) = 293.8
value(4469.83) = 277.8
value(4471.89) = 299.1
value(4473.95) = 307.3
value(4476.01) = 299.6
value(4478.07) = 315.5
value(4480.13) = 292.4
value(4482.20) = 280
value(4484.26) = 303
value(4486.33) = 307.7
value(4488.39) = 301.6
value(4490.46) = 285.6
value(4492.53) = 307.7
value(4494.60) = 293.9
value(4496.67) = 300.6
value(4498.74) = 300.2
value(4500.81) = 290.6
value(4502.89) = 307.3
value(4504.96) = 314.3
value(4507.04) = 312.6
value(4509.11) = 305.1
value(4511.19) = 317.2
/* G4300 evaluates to 3.2 angstrom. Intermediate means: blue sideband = 283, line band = 257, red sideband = 282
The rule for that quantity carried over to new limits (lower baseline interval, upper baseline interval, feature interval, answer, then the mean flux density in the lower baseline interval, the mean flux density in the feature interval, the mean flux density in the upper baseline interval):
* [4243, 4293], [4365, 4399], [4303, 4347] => 3.8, 284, 260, 284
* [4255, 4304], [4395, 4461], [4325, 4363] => 2.0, 275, 268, 294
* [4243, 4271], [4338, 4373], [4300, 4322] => 1.6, 288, 259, 273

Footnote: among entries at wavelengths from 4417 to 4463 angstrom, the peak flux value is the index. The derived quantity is 317.1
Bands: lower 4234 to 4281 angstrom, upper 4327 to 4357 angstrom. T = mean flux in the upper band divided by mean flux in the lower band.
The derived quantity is 0.9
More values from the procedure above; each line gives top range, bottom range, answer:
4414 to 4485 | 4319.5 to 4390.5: 1.07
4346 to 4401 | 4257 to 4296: 1.02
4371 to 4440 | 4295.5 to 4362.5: 1.10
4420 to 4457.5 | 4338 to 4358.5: 1.15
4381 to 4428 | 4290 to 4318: 1.14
